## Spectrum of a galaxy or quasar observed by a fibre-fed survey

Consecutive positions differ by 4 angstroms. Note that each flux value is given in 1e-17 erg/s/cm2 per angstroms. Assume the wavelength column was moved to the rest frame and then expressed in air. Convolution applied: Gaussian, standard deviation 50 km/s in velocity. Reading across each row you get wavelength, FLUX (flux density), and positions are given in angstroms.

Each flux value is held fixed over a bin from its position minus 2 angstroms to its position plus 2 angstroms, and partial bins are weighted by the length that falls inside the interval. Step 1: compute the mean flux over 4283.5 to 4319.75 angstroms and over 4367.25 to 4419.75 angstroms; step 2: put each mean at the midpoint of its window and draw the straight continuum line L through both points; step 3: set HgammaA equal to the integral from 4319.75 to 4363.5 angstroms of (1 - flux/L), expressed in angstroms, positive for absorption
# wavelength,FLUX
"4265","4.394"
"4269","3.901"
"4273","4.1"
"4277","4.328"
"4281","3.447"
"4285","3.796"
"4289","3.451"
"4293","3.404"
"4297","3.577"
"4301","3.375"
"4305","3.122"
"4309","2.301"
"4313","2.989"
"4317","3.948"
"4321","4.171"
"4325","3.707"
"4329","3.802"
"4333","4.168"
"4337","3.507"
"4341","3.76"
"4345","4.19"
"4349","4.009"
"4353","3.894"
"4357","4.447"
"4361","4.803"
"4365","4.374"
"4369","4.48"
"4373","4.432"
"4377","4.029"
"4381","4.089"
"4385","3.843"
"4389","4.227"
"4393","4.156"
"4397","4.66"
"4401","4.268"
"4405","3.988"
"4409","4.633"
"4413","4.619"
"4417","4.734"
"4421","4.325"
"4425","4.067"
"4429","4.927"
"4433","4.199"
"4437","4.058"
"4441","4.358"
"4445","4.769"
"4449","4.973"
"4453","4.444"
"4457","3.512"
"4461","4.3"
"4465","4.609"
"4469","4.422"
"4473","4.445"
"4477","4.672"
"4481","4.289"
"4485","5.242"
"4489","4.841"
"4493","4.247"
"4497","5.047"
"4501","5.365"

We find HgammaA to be -3.19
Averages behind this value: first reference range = 3.34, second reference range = 4.32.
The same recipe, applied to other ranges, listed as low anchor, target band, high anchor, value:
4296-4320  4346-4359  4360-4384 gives -0.4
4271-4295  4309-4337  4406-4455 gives 2.0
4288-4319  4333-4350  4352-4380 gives 0.2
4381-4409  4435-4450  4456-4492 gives -0.4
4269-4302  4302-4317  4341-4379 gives 3.5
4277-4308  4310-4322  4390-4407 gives 0.3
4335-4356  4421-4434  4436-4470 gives -0.4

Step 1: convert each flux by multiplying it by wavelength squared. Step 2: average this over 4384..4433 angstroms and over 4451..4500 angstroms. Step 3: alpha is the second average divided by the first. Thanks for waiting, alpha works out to 1.1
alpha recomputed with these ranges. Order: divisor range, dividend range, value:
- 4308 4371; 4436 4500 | 1.22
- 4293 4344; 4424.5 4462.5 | 1.31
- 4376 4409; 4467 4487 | 1.14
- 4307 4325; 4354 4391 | 1.30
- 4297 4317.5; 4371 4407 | 1.39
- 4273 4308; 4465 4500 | 1.43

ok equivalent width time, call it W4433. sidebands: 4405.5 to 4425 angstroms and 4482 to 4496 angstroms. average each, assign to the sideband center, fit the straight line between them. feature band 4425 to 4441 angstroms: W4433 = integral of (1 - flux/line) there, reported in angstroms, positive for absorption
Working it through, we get 0.7 angstroms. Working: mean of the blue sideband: 4.48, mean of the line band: 4.35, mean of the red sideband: 4.76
